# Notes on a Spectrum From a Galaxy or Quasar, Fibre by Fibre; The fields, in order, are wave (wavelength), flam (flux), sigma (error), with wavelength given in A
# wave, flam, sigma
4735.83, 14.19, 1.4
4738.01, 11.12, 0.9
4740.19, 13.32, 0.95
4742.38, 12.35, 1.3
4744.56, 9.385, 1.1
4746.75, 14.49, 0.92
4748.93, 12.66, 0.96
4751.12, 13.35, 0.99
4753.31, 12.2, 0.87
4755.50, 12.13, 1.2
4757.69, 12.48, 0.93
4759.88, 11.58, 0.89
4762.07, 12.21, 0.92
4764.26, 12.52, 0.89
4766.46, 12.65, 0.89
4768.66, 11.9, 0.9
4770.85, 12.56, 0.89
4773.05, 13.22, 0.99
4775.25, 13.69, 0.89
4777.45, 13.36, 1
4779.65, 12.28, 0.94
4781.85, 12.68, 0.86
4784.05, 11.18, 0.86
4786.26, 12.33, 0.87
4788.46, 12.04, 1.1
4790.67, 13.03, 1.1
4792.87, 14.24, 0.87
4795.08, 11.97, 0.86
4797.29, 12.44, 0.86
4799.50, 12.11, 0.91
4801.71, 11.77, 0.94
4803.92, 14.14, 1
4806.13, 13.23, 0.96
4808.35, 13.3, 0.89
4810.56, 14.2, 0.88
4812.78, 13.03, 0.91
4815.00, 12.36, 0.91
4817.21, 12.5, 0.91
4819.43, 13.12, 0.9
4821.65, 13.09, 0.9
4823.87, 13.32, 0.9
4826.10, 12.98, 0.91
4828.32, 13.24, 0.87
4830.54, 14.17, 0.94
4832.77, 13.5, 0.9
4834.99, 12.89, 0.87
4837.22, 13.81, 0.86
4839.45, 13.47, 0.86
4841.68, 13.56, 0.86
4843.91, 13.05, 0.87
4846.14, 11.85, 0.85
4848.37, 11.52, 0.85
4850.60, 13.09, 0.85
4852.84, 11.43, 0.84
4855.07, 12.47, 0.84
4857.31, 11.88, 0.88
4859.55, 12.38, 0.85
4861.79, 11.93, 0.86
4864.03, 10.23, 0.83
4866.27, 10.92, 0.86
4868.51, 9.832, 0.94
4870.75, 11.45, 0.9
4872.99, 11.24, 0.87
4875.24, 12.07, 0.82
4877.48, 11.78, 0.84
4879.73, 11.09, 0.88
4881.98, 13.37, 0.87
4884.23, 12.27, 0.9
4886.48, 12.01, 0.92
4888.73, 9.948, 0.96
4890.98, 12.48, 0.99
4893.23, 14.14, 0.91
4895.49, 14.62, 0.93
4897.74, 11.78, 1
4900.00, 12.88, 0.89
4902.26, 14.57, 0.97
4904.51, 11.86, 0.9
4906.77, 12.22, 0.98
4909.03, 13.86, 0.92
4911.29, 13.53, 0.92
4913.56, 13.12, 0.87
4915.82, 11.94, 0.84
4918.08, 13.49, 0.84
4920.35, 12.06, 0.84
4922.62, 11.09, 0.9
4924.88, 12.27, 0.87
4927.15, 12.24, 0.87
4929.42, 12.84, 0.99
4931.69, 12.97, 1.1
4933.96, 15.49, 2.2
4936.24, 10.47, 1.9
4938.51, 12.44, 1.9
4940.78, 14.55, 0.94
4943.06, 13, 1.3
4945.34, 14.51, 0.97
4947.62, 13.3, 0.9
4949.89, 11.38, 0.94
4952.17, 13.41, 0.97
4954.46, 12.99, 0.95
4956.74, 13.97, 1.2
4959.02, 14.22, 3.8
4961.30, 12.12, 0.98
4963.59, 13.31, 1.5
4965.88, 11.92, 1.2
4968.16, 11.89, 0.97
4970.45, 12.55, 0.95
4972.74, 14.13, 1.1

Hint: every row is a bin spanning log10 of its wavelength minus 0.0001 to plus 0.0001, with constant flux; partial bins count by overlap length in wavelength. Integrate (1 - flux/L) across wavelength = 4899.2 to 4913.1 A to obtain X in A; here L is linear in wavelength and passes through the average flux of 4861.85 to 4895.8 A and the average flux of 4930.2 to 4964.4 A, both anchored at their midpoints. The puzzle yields -0.9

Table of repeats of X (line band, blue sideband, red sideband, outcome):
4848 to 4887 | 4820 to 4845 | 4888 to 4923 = 4.1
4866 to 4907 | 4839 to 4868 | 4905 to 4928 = 0.6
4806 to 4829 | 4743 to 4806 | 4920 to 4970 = -0.9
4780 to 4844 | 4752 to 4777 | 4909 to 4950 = -1.9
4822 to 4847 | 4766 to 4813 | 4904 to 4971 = -0.9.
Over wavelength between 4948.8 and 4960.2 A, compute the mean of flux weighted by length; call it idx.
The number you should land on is 13.2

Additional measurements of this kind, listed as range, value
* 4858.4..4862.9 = 12.1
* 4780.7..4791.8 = 12.3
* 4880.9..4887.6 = 12.5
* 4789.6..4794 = 13.6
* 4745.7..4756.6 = 13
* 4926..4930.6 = 12.5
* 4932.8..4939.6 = 12.8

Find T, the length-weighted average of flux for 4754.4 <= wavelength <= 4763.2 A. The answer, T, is 12.1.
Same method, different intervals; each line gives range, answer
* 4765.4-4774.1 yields 12.6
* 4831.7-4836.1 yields 13.2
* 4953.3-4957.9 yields 13.5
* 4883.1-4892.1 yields 11.7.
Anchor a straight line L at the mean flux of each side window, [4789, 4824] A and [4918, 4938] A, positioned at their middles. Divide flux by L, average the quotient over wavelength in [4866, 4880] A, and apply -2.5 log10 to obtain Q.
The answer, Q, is 0.13 mag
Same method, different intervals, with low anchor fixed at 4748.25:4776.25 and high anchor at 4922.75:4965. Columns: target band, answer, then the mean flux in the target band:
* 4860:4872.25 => 0.17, 11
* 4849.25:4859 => 0.05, 12.2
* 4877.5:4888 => 0.07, 12.1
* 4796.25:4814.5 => -0.03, 13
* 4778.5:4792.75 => 0.02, 12.4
